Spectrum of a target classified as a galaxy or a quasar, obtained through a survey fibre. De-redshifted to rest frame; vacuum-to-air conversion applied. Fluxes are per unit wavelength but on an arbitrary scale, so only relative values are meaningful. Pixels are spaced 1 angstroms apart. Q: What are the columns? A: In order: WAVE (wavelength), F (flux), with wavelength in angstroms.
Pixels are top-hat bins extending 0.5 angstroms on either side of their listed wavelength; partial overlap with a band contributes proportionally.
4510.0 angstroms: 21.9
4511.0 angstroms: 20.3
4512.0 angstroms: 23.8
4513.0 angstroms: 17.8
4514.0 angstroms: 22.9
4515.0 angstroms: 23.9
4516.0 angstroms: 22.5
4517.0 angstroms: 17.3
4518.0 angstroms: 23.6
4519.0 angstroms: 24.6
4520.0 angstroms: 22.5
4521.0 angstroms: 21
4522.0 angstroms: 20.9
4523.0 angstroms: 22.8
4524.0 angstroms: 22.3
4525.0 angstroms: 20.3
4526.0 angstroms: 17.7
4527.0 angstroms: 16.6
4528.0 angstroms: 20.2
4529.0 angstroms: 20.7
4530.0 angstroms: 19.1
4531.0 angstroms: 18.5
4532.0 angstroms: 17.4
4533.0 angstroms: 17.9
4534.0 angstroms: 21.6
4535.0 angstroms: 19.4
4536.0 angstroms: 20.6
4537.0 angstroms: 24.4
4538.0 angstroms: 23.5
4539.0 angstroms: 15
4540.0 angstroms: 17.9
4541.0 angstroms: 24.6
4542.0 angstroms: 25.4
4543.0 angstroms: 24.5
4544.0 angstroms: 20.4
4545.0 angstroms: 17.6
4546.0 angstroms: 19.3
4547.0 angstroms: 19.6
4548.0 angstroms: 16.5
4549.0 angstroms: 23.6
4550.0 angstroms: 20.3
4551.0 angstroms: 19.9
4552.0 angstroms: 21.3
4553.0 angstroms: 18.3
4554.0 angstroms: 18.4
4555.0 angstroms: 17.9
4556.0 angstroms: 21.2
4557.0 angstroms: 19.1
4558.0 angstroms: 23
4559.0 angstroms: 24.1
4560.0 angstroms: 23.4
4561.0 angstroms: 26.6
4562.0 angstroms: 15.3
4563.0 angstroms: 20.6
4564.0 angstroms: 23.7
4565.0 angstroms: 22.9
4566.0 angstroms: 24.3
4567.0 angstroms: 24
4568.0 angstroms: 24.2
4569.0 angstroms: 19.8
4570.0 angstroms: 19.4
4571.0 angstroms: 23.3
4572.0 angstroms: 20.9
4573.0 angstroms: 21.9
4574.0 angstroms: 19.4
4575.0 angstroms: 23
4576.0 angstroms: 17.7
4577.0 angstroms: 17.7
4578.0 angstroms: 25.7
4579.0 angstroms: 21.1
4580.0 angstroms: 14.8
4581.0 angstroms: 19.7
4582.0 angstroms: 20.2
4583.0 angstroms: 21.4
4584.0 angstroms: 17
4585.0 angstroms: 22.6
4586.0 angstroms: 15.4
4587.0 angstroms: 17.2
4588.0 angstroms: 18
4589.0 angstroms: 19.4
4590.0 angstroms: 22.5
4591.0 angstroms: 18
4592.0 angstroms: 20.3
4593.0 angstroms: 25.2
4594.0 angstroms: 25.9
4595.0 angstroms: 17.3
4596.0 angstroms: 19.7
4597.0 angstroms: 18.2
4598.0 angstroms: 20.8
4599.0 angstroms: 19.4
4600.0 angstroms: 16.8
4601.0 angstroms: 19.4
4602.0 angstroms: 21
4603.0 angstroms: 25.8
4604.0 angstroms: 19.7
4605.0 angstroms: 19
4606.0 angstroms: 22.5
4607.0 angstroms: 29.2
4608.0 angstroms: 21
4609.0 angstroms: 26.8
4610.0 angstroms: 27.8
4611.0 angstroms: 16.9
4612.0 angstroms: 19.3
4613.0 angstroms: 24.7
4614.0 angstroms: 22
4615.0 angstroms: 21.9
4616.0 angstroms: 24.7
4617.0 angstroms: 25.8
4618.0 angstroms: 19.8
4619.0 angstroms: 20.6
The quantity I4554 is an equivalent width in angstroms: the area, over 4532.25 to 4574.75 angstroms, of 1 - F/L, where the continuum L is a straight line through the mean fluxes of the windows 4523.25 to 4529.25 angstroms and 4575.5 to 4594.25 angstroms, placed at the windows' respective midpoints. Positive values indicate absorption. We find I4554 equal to -2.68 angstroms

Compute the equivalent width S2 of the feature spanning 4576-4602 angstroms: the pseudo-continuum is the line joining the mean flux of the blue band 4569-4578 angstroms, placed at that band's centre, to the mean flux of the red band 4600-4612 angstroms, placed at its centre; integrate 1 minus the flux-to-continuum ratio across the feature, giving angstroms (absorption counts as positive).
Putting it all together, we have 2.1 angstroms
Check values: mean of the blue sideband 20.7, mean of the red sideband 22.3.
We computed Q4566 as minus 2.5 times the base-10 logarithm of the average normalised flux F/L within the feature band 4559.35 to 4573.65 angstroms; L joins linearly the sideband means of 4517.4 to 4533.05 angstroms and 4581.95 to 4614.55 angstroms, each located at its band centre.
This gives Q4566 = -0.07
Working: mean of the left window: 20.4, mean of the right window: 20.9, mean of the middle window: 22.2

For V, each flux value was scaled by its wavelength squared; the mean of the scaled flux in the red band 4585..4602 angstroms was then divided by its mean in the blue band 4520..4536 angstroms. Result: 1.02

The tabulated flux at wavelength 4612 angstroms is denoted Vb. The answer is 19.3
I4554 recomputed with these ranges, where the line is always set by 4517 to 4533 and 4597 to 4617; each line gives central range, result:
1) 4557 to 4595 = 0.7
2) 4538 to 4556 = 0.6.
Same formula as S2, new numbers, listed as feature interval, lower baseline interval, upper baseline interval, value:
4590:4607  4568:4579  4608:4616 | 1.0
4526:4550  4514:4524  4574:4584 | 1.5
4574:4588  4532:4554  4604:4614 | 1.5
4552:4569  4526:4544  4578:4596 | -1.2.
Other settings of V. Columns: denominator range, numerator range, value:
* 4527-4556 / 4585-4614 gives 1.07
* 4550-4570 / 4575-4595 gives 0.95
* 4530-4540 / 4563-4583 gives 1.10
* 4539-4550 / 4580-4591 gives 0.94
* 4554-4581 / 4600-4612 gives 1.06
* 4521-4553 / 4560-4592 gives 1.03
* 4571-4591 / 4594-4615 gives 1.10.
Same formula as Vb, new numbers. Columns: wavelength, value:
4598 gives 20.8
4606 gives 22.5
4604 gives 19.7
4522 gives 20.9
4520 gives 22.5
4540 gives 17.9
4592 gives 20.3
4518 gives 23.6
